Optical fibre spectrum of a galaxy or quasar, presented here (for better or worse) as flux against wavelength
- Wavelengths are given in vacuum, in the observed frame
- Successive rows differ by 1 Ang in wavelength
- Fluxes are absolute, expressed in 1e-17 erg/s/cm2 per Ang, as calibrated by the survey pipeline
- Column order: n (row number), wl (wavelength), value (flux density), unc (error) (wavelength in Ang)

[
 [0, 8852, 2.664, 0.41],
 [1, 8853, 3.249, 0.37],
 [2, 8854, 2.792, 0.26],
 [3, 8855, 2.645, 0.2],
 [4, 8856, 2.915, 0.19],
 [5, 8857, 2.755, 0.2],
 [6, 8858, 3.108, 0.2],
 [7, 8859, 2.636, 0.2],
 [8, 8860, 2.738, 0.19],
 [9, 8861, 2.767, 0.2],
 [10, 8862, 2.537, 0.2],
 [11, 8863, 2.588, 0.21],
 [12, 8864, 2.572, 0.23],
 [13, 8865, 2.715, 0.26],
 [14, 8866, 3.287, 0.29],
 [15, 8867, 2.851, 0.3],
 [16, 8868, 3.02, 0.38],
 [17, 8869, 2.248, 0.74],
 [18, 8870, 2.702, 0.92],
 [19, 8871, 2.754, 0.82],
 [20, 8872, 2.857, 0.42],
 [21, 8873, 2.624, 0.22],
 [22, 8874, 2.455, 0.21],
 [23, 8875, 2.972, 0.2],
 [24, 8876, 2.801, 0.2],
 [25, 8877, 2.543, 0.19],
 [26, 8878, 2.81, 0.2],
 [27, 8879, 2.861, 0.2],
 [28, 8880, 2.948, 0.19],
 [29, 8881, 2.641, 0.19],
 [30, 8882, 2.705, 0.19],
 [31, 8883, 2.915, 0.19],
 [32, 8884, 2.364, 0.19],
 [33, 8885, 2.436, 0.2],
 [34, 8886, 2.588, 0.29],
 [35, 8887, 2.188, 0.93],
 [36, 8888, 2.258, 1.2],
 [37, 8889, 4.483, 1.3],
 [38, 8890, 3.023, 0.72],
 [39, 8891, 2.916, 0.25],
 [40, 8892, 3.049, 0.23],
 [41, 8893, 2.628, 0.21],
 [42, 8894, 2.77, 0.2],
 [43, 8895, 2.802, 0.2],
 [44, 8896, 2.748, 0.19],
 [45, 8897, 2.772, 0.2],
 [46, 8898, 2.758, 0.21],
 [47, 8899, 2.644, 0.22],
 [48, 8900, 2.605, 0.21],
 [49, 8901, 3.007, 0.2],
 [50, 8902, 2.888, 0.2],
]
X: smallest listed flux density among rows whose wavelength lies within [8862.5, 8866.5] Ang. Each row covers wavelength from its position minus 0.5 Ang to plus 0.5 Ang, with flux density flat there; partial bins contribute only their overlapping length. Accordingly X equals 2.572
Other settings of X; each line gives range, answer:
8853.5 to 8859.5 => 2.636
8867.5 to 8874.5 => 2.248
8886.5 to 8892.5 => 2.188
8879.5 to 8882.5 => 2.641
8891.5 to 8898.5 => 2.628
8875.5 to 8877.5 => 2.543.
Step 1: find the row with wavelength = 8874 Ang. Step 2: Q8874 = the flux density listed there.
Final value 2.455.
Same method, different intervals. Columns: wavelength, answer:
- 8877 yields 2.543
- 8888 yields 2.258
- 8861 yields 2.767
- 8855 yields 2.645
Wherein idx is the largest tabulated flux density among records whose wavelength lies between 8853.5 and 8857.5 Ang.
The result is 2.915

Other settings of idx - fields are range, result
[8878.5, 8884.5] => 2.948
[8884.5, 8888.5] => 2.588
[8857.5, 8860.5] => 3.108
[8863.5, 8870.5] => 3.287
